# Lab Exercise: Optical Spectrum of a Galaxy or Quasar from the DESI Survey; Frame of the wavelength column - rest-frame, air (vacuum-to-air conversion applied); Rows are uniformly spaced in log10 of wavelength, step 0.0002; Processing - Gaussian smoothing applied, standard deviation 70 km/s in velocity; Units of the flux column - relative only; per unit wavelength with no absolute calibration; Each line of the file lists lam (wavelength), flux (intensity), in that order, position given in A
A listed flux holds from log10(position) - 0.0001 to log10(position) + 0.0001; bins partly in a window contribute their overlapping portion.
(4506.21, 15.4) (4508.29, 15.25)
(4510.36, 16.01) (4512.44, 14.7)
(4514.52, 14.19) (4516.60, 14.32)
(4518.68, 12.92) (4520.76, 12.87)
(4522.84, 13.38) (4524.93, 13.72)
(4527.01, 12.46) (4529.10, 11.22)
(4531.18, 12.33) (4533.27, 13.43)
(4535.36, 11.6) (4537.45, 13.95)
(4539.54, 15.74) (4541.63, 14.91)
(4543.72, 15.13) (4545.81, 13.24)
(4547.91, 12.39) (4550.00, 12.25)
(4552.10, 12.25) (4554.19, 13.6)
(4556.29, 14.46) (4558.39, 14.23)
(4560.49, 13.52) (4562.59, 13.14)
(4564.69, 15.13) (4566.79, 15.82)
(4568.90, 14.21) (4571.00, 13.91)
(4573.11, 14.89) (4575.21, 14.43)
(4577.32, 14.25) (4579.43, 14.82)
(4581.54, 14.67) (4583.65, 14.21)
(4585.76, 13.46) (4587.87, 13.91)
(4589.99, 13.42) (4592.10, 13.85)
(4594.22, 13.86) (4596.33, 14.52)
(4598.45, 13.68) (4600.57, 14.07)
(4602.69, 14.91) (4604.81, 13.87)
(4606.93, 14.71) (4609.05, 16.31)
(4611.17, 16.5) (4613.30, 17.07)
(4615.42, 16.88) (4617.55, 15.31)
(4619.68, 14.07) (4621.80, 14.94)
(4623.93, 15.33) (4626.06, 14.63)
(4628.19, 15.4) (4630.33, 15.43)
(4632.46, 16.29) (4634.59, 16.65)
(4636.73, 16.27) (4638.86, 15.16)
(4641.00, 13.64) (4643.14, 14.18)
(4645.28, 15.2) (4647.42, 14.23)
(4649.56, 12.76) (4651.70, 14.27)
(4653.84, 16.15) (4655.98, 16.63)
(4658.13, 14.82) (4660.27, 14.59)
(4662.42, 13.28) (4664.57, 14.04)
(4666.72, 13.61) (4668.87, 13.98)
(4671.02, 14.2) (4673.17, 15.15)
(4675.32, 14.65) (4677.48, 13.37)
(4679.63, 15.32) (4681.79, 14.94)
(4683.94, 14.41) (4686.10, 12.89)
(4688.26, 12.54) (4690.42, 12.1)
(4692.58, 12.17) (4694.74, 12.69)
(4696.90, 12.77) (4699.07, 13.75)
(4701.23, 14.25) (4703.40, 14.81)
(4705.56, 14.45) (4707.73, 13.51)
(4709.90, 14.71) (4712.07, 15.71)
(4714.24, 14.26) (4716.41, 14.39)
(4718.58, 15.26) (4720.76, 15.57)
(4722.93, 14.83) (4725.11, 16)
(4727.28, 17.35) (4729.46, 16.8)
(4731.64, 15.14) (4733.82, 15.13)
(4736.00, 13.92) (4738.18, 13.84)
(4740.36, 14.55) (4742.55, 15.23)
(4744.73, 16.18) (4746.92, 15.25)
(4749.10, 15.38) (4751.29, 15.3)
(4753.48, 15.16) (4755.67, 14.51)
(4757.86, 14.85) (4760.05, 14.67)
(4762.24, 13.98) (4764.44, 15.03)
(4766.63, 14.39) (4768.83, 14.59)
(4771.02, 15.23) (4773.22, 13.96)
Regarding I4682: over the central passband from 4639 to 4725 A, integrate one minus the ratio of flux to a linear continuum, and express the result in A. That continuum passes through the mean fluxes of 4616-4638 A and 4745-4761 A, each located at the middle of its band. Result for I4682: 5.9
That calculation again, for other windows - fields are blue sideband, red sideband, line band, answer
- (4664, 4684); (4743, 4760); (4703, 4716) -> 0.2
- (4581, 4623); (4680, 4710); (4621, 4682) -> -3.0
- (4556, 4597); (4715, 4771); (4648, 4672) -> 0.4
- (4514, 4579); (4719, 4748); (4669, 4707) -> 2.9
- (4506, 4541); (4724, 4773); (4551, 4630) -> -2.4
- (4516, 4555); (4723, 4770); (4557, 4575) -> -1.1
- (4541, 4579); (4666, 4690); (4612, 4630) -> -1.9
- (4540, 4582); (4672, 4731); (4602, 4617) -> -1.7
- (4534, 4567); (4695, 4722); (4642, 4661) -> -0.8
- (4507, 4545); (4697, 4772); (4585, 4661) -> -3.2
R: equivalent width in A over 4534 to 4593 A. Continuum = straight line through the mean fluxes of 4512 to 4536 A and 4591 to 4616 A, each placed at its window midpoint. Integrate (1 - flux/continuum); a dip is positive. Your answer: 0.18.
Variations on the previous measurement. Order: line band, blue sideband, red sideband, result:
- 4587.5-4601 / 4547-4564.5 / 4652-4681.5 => -0.1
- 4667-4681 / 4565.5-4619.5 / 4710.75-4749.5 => 0.6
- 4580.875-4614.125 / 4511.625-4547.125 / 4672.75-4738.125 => -1.6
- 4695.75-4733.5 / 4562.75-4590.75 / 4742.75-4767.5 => -0.2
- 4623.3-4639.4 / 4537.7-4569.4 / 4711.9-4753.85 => -1.2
